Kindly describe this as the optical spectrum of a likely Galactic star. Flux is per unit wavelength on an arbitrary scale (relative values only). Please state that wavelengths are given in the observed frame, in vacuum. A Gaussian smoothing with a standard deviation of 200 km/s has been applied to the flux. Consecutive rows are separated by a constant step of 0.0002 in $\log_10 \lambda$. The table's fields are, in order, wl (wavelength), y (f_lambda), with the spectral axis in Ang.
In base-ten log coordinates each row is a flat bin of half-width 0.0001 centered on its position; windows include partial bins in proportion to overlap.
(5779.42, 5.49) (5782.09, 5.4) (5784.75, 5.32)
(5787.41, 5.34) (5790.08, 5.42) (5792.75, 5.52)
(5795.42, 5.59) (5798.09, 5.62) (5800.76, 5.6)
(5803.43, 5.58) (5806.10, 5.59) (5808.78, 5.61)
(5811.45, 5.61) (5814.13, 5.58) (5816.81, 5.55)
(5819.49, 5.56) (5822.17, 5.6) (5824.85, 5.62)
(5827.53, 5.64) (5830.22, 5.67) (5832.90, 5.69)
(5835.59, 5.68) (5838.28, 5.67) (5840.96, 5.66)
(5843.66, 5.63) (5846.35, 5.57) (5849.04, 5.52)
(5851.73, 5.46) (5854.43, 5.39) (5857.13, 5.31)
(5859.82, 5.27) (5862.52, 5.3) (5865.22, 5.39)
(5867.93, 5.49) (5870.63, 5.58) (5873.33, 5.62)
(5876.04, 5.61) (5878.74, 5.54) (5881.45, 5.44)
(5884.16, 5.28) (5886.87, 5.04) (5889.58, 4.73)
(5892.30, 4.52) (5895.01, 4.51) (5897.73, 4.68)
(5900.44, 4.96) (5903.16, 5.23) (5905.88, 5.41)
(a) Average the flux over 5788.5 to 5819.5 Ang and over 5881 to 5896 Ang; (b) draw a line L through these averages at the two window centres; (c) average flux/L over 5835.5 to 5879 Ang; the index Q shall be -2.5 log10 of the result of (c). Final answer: -0.07 mag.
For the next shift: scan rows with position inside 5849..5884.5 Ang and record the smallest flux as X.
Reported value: 5.27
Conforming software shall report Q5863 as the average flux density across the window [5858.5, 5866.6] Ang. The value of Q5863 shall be 5.31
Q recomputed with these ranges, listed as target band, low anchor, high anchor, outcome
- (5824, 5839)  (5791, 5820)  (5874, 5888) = -0.03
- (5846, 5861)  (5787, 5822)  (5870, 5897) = -0.02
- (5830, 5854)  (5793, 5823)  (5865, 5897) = -0.04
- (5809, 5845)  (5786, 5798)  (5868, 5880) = -0.02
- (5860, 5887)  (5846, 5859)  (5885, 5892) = -0.07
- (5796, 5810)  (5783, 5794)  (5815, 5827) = -0.02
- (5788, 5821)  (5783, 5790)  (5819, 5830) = -0.02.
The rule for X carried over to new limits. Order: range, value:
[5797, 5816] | 5.58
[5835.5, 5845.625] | 5.63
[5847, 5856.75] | 5.39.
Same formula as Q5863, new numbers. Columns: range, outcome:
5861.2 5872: 5.44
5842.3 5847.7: 5.59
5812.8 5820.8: 5.56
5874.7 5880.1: 5.58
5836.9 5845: 5.65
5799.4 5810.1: 5.6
